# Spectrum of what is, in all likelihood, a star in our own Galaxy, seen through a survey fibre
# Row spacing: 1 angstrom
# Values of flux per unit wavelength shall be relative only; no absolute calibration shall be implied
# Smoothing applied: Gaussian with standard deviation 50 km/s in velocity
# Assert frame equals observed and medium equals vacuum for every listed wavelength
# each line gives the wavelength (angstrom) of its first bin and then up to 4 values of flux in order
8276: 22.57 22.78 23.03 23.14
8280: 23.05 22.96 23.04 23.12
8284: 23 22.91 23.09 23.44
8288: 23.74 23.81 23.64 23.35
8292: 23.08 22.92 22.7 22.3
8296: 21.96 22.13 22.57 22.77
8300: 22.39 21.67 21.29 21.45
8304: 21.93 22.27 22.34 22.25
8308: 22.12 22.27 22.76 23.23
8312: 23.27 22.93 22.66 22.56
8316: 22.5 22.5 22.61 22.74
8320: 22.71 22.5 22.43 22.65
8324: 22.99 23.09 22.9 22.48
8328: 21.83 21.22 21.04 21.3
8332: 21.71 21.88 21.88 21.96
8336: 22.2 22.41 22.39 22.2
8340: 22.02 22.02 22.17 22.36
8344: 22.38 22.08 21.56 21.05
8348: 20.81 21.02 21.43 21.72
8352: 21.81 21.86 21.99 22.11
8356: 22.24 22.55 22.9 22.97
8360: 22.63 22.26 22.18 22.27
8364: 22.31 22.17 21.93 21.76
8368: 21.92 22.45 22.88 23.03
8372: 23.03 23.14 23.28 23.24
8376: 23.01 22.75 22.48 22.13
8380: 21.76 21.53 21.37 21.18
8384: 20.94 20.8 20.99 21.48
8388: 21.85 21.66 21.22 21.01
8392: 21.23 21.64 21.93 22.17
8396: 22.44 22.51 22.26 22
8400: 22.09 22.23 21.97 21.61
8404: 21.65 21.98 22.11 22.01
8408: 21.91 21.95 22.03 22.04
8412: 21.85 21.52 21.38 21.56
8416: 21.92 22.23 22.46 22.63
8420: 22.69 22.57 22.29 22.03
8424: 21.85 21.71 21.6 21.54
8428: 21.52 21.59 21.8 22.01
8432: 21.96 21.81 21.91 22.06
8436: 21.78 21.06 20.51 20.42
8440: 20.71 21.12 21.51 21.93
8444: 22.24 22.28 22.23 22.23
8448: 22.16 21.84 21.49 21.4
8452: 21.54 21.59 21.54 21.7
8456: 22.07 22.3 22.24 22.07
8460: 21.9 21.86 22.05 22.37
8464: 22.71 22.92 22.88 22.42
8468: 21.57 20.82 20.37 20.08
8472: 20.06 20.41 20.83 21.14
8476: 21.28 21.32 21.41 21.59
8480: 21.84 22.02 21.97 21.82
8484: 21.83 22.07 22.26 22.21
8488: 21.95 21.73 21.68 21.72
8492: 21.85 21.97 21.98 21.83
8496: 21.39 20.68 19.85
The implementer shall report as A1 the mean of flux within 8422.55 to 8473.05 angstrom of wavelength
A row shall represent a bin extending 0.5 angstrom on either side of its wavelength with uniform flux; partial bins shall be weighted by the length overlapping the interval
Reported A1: 21.7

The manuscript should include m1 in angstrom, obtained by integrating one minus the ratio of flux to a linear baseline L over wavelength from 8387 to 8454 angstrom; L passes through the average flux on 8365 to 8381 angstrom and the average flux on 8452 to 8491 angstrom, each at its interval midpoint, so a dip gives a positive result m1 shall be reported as 1.0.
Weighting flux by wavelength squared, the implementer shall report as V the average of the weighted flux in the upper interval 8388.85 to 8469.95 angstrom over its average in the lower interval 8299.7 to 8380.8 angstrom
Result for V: 1.0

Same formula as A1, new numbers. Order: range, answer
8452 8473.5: 21.7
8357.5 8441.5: 22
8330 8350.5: 21.8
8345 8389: 22.1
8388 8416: 21.9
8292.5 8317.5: 22.4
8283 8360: 22.3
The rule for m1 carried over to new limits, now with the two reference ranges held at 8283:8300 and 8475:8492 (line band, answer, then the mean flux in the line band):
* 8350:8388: 0.5 angstrom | 22.2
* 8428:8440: 0.3 angstrom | 21.5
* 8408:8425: 0.1 angstrom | 22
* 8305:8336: 0.5 angstrom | 22.4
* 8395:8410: 0.1 angstrom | 22.1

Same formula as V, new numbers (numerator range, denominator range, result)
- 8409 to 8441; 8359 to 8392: 1.00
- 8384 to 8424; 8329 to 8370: 1.01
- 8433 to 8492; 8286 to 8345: 1.00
